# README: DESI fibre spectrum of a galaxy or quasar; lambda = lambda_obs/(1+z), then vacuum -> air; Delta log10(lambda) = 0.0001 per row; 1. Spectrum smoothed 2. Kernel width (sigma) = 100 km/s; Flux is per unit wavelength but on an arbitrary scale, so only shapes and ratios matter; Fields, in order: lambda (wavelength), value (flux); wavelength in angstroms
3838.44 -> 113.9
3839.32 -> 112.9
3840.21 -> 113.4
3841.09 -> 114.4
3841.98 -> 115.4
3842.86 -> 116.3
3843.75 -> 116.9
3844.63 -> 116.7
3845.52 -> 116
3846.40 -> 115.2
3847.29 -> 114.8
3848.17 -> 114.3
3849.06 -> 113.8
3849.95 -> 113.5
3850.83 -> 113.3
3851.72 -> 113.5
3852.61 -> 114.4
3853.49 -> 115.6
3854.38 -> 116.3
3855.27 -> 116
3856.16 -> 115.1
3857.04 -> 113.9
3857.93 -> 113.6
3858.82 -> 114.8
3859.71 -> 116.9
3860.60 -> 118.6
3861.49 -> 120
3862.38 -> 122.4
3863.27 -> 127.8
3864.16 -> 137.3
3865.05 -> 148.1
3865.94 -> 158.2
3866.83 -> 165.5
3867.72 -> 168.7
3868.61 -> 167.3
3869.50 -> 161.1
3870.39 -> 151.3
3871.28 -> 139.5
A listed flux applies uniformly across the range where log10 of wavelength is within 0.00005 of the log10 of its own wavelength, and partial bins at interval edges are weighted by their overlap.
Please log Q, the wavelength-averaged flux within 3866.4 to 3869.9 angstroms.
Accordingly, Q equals 166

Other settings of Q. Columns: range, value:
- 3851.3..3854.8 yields 115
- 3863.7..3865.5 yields 143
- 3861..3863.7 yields 123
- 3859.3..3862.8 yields 119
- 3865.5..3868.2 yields 164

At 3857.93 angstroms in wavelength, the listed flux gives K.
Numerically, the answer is 113.6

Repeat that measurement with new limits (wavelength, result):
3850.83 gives 113.3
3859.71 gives 116.9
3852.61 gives 114.4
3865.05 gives 148.1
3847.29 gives 114.8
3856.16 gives 115.1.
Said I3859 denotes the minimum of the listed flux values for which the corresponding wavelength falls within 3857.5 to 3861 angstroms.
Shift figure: 113.6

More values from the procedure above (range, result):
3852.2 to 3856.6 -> 114.4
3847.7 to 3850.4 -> 113.5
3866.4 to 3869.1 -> 165.5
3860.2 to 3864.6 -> 118.6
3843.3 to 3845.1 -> 116.7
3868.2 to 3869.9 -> 161.1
